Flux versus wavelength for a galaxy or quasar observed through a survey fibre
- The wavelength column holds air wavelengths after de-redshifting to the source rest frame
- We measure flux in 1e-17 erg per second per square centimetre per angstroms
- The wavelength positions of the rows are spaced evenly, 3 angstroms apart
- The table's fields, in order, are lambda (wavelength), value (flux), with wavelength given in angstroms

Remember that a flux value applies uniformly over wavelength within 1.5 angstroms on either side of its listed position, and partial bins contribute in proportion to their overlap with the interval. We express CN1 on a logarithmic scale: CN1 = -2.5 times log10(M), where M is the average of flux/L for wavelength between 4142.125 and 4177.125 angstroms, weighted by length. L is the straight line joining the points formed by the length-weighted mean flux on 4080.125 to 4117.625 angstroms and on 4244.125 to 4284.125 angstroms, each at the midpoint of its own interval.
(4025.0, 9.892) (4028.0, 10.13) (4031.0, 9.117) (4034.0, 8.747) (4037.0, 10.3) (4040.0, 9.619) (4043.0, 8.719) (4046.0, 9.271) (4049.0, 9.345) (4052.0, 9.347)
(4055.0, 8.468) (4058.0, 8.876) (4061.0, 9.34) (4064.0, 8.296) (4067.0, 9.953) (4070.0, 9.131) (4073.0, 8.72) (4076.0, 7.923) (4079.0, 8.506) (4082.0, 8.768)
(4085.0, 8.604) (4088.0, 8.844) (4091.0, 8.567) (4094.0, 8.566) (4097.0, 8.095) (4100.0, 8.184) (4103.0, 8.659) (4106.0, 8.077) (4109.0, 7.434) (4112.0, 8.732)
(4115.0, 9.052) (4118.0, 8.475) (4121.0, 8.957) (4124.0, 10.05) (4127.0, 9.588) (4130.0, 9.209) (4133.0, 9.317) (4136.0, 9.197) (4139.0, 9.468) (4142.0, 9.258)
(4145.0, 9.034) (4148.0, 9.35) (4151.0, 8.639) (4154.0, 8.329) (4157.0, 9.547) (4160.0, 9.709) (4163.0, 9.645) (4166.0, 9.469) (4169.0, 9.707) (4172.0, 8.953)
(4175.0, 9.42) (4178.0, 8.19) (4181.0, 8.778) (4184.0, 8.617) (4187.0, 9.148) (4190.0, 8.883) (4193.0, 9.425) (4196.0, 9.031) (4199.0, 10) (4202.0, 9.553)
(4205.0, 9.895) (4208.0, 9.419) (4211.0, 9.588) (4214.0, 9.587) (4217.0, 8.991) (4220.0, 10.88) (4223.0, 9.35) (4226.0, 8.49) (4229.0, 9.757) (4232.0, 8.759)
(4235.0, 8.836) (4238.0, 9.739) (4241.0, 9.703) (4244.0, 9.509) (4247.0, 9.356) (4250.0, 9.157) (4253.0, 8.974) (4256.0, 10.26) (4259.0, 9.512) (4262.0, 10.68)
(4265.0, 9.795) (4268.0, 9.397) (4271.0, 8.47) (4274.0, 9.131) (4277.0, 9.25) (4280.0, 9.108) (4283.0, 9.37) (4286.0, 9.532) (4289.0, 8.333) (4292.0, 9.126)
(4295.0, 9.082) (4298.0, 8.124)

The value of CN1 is -0.05 mag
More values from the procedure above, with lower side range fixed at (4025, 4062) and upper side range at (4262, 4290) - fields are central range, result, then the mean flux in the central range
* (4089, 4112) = 0.125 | 8.27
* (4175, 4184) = 0.074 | 8.66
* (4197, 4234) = -0.028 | 9.51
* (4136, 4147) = 0.003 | 9.25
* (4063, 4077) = 0.052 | 8.85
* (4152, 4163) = 0.005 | 9.23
